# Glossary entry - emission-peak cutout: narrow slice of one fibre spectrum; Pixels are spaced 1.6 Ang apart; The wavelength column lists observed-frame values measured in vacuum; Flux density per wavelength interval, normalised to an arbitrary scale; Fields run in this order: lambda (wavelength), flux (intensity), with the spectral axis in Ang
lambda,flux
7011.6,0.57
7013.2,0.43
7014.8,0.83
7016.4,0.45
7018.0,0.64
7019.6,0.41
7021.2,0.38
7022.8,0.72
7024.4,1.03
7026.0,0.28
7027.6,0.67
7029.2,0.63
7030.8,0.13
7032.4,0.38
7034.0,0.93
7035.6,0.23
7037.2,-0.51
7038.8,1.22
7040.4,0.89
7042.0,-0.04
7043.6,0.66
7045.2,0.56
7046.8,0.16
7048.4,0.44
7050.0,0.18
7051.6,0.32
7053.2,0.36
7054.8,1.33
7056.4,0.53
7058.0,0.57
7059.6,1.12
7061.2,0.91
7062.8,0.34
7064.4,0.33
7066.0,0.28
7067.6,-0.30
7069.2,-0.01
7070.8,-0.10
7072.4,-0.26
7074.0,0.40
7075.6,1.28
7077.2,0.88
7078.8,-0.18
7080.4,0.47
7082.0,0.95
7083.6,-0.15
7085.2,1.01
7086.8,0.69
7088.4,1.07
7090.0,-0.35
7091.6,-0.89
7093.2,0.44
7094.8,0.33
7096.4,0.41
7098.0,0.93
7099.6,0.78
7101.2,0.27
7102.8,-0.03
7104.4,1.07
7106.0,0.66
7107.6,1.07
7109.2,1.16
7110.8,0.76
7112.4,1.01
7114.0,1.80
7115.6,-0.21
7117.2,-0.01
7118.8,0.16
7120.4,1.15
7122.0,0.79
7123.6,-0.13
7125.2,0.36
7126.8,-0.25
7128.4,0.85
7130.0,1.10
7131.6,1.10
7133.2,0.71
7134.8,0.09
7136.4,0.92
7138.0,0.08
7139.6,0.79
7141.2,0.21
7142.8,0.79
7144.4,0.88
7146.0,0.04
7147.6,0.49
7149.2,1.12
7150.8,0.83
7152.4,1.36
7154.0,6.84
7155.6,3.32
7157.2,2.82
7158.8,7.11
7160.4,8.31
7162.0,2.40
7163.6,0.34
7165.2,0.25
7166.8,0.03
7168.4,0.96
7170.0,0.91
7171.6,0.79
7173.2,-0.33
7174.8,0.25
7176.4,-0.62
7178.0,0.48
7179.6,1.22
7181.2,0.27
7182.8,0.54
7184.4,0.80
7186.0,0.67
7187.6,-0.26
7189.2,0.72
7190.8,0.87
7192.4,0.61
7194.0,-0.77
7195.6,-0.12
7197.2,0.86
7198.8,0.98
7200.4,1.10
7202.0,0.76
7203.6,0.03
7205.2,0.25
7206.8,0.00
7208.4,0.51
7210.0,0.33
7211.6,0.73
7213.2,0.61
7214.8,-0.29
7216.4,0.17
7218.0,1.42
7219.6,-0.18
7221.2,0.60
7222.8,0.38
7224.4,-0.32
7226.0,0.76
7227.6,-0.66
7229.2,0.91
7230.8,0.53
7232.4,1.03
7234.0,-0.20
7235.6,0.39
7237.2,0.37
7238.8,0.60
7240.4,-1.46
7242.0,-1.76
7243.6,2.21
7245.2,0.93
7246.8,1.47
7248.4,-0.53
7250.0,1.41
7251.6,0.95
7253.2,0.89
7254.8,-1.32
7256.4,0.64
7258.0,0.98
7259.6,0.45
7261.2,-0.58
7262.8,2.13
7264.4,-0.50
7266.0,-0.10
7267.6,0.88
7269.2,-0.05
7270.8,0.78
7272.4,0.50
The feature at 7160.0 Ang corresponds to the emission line [O II] 3727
